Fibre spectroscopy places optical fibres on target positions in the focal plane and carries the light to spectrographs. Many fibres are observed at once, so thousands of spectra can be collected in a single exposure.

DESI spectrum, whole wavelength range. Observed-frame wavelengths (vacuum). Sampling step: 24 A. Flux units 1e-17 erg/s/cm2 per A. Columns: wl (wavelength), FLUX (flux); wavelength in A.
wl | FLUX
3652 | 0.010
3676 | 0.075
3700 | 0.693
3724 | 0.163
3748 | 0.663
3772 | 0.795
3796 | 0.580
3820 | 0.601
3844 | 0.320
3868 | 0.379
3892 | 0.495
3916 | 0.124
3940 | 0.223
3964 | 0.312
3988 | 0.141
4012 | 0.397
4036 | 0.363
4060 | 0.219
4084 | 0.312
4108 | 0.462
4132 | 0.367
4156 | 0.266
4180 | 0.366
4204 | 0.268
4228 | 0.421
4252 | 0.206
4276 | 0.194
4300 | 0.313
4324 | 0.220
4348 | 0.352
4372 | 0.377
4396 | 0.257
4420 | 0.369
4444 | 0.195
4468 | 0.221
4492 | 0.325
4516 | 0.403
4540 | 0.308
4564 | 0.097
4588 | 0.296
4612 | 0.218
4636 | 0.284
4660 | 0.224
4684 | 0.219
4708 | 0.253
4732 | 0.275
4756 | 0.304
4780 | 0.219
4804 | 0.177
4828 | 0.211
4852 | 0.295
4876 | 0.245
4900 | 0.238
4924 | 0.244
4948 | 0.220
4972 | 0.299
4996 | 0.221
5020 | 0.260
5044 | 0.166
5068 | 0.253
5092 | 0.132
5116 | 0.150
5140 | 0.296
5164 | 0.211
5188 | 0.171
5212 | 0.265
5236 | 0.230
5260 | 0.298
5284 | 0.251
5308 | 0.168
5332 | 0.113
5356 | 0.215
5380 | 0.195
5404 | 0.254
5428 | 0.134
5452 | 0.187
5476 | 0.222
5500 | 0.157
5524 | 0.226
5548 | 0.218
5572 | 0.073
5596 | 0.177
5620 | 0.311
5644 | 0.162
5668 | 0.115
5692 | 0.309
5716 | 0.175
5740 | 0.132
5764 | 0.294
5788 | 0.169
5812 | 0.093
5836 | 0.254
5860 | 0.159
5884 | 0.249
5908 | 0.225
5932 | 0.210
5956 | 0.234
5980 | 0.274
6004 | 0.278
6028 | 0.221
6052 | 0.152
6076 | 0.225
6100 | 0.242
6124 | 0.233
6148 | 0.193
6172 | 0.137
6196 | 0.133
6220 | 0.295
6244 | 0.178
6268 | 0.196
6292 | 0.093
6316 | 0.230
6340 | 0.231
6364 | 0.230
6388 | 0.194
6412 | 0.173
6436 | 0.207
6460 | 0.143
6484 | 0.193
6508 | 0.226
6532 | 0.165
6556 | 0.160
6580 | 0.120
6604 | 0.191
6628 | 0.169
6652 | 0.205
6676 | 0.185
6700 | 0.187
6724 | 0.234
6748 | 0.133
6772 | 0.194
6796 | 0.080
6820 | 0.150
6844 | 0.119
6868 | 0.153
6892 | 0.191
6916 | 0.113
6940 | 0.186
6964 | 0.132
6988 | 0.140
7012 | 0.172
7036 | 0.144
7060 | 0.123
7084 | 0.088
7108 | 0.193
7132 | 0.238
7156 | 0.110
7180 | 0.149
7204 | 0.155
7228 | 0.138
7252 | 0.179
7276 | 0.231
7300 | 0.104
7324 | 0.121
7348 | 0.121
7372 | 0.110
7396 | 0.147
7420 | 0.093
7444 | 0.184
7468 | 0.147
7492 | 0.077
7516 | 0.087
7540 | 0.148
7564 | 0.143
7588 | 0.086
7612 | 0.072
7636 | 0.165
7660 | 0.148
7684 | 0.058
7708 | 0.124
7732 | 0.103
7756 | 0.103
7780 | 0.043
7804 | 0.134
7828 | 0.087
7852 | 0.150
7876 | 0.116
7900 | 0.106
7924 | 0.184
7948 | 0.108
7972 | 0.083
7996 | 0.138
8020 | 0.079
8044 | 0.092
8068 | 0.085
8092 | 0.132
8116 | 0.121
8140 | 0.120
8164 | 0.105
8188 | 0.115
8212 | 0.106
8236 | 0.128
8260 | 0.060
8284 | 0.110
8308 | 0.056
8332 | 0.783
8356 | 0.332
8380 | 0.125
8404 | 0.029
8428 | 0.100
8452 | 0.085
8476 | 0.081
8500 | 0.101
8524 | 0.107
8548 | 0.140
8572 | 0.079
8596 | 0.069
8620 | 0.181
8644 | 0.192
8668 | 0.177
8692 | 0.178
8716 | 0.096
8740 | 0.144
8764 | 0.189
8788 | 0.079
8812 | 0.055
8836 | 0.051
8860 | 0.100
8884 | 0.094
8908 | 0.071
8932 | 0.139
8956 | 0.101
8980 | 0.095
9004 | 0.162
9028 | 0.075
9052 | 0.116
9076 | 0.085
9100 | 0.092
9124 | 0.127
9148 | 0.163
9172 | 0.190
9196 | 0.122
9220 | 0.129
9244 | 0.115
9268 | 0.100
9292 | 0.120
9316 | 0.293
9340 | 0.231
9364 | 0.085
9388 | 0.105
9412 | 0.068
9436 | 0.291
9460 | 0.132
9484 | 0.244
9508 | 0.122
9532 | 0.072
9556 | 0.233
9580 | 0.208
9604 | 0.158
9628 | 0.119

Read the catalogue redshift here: 1.237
